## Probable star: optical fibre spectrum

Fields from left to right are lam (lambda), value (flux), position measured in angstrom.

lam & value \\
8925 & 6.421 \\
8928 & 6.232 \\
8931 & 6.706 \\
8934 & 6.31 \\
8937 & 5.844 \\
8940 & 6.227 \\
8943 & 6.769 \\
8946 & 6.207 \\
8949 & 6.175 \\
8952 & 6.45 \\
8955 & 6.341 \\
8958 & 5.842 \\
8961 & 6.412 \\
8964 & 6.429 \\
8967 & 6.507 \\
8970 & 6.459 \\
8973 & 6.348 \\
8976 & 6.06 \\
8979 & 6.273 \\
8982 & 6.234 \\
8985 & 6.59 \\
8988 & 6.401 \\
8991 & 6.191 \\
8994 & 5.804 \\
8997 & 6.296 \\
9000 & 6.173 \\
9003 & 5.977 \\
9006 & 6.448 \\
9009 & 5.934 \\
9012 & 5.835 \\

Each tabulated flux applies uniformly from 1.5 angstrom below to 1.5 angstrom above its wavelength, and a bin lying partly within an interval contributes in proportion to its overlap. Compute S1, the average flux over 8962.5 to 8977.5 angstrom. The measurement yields 6.36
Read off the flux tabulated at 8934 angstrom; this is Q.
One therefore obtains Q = 6.31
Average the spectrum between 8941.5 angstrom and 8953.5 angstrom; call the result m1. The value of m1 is 6.4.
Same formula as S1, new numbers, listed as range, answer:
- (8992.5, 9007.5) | 6.14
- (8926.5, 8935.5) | 6.42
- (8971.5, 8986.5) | 6.3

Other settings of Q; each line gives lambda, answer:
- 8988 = 6.401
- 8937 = 5.844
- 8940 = 6.227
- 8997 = 6.296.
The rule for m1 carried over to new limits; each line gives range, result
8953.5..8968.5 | 6.31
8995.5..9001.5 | 6.23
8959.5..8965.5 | 6.42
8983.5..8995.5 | 6.25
